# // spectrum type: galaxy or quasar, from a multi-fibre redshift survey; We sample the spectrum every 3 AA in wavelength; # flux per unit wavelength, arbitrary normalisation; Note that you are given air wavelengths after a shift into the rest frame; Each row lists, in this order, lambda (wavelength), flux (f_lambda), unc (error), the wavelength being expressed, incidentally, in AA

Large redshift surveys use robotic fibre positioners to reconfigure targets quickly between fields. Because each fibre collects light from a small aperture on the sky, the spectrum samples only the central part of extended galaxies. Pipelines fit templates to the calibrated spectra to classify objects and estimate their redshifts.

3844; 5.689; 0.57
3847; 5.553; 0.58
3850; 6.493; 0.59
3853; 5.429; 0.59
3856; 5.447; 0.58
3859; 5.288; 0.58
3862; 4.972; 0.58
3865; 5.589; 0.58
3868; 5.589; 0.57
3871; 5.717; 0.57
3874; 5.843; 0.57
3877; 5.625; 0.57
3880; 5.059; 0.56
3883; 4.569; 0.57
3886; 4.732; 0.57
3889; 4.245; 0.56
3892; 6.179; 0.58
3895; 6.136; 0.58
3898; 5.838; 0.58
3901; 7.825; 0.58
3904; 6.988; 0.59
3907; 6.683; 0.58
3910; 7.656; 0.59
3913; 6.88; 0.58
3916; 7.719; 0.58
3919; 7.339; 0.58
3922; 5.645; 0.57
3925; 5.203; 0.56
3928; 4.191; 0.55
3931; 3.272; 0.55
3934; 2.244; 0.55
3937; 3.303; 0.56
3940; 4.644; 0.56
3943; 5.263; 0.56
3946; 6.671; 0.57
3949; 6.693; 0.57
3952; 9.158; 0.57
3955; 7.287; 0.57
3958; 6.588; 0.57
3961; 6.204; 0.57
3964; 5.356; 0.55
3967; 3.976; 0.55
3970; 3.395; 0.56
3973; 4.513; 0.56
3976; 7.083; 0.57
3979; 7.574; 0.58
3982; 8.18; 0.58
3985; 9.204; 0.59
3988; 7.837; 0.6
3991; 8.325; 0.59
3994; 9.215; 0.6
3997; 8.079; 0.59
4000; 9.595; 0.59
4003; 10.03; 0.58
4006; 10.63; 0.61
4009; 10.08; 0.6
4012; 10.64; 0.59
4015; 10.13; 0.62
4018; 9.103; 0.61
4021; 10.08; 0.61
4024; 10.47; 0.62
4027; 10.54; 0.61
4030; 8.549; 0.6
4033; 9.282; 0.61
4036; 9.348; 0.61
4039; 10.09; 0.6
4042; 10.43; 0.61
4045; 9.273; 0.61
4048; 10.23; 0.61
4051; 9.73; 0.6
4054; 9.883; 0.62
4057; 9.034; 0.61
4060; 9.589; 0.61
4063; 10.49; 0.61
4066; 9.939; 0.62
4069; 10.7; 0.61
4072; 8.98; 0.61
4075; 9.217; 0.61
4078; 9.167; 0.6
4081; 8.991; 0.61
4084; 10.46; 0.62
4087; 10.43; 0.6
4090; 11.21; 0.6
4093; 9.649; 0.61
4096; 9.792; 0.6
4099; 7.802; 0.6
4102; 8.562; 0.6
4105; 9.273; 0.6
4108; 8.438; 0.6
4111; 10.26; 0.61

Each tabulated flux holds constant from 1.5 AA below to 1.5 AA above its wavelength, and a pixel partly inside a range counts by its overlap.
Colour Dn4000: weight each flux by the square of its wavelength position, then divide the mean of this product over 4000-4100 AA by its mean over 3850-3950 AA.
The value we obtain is 1.89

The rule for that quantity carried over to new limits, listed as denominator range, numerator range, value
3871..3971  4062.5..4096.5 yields 1.87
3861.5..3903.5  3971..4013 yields 1.61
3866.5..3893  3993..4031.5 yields 1.99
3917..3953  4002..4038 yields 1.96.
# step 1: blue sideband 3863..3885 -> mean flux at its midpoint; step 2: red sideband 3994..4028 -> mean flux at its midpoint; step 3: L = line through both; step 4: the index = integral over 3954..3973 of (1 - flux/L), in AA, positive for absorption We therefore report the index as 6.76 AA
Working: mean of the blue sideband 5.4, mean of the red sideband 9.9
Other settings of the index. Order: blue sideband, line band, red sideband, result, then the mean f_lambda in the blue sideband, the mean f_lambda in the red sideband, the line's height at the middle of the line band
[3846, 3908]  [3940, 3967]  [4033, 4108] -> 3.2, 5.7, 9.65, 7.26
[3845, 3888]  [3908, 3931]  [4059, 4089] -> 1.2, 5.41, 9.82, 6.54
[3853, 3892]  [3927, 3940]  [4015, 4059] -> 6.7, 5.27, 9.73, 6.92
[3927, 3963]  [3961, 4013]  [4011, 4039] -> 0.5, 5.48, 9.79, 7.74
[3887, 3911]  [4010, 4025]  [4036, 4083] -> -2.1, 6.38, 9.71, 8.84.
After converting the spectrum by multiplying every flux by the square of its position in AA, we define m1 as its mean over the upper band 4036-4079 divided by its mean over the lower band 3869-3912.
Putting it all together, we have 1.8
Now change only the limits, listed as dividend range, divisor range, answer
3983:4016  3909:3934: 1.71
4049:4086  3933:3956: 1.81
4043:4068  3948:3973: 1.72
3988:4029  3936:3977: 1.73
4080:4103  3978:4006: 1.15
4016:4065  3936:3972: 1.78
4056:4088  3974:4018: 1.12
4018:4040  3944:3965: 1.47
